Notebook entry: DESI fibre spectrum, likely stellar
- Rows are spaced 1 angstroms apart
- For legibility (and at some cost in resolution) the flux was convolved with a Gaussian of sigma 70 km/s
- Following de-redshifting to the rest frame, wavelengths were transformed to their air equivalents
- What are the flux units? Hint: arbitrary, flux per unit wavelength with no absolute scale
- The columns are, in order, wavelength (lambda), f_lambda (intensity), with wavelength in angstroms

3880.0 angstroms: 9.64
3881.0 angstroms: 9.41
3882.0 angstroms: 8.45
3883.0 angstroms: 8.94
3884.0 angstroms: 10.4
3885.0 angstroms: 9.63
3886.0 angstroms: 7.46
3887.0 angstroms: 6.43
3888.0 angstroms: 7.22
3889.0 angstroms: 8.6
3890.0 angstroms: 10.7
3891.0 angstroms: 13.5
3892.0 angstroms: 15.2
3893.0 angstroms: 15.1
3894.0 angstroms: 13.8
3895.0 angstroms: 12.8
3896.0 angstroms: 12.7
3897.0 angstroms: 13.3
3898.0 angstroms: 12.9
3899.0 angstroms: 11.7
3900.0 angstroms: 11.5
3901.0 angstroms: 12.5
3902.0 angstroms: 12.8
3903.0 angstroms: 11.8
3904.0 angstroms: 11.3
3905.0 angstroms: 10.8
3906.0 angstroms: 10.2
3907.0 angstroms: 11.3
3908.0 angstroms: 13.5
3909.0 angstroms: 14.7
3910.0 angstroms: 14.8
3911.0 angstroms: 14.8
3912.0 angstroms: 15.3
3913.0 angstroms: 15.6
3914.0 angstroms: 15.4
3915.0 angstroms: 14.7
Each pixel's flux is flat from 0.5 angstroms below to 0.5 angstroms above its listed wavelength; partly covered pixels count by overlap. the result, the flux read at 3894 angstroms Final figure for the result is 13.8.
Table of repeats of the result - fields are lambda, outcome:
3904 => 11.3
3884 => 10.4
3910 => 14.8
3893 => 15.1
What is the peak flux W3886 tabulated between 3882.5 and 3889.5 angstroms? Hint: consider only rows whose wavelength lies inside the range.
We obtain 10.4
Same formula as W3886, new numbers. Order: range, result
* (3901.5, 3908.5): 13.5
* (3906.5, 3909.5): 14.7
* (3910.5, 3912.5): 15.3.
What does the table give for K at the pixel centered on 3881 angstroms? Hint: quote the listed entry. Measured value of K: 9.41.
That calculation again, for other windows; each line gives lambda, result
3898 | 12.9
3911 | 14.8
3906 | 10.2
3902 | 12.8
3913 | 15.6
